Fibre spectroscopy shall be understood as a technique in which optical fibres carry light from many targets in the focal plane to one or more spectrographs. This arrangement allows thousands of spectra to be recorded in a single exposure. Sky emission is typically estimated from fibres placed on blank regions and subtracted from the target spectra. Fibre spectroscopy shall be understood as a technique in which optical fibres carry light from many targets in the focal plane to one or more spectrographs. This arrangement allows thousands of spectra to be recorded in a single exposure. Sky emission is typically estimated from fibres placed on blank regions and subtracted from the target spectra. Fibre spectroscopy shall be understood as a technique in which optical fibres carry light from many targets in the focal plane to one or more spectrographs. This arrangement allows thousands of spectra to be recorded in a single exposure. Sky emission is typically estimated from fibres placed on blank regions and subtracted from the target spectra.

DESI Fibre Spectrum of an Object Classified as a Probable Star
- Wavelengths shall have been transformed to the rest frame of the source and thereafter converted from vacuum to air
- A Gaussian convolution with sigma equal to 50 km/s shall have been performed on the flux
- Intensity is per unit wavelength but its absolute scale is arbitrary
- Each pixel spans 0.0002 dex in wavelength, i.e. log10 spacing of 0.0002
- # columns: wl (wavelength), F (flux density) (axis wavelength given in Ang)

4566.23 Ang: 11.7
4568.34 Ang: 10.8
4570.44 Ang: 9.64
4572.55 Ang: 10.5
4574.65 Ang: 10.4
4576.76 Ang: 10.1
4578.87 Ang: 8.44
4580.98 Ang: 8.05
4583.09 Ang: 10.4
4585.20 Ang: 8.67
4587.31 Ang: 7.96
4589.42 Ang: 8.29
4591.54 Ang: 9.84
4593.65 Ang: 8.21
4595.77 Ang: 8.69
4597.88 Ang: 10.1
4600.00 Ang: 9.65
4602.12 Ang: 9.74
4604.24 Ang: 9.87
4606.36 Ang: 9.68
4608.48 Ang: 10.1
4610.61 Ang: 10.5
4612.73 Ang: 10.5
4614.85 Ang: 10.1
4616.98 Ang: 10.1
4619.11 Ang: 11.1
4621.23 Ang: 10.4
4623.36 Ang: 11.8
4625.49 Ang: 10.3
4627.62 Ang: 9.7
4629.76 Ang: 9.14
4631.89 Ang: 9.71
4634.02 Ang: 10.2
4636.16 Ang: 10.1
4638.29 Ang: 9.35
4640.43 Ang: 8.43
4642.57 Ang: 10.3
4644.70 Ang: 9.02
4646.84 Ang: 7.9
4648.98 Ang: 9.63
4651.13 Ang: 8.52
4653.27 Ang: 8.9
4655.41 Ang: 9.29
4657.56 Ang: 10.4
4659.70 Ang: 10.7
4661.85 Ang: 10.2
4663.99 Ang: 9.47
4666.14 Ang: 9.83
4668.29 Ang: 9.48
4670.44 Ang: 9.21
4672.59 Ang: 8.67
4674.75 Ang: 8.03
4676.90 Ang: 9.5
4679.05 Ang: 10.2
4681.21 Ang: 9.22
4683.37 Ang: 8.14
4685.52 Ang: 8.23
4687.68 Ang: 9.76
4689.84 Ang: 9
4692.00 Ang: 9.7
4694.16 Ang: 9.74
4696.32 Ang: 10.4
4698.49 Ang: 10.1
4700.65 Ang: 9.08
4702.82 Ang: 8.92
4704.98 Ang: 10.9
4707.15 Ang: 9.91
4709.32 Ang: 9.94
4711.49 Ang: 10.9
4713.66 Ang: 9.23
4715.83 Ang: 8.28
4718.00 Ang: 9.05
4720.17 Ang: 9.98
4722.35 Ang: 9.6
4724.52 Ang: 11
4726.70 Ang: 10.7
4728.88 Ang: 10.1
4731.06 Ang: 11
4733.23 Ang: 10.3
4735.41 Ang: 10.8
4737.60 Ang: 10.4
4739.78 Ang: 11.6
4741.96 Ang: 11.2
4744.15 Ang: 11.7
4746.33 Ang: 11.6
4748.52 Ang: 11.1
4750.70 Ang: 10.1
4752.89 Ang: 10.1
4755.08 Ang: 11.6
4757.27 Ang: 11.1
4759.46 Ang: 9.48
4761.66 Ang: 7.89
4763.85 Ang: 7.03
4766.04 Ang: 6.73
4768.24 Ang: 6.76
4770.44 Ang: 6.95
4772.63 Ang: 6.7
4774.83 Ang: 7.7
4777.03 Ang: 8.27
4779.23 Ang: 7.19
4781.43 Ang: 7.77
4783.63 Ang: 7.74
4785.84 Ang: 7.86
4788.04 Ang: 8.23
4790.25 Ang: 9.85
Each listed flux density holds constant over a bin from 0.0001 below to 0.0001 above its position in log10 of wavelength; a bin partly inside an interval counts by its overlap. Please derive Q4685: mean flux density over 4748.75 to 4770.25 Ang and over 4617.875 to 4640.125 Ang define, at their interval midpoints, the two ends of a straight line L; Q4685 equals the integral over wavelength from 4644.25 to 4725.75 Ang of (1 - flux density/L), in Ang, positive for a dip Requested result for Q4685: 1.2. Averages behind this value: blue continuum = 10.1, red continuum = 8.97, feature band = 9.48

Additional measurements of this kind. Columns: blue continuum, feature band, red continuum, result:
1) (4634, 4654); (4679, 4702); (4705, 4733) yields 0.8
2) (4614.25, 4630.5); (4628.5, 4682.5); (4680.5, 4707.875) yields 2.9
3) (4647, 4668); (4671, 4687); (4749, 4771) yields 0.9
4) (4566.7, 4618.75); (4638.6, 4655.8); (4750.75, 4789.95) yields 0.4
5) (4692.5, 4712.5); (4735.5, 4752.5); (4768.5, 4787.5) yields -4.8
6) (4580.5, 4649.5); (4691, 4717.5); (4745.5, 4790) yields -2.1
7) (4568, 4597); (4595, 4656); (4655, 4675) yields -2.1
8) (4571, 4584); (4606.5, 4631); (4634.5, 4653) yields -2.5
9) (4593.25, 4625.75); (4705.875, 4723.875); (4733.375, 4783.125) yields -0.3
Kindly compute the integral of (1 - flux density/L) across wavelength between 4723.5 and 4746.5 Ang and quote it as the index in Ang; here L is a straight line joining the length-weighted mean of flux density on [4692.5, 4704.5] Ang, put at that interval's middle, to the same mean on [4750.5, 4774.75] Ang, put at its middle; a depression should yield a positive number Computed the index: -4.9 Ang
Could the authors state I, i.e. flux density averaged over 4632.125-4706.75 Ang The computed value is 9.44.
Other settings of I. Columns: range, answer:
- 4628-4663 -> 9.49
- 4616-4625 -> 10.8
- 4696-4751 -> 10.3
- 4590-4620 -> 9.84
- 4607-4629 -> 10.4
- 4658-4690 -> 9.34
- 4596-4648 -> 9.89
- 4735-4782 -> 9.25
